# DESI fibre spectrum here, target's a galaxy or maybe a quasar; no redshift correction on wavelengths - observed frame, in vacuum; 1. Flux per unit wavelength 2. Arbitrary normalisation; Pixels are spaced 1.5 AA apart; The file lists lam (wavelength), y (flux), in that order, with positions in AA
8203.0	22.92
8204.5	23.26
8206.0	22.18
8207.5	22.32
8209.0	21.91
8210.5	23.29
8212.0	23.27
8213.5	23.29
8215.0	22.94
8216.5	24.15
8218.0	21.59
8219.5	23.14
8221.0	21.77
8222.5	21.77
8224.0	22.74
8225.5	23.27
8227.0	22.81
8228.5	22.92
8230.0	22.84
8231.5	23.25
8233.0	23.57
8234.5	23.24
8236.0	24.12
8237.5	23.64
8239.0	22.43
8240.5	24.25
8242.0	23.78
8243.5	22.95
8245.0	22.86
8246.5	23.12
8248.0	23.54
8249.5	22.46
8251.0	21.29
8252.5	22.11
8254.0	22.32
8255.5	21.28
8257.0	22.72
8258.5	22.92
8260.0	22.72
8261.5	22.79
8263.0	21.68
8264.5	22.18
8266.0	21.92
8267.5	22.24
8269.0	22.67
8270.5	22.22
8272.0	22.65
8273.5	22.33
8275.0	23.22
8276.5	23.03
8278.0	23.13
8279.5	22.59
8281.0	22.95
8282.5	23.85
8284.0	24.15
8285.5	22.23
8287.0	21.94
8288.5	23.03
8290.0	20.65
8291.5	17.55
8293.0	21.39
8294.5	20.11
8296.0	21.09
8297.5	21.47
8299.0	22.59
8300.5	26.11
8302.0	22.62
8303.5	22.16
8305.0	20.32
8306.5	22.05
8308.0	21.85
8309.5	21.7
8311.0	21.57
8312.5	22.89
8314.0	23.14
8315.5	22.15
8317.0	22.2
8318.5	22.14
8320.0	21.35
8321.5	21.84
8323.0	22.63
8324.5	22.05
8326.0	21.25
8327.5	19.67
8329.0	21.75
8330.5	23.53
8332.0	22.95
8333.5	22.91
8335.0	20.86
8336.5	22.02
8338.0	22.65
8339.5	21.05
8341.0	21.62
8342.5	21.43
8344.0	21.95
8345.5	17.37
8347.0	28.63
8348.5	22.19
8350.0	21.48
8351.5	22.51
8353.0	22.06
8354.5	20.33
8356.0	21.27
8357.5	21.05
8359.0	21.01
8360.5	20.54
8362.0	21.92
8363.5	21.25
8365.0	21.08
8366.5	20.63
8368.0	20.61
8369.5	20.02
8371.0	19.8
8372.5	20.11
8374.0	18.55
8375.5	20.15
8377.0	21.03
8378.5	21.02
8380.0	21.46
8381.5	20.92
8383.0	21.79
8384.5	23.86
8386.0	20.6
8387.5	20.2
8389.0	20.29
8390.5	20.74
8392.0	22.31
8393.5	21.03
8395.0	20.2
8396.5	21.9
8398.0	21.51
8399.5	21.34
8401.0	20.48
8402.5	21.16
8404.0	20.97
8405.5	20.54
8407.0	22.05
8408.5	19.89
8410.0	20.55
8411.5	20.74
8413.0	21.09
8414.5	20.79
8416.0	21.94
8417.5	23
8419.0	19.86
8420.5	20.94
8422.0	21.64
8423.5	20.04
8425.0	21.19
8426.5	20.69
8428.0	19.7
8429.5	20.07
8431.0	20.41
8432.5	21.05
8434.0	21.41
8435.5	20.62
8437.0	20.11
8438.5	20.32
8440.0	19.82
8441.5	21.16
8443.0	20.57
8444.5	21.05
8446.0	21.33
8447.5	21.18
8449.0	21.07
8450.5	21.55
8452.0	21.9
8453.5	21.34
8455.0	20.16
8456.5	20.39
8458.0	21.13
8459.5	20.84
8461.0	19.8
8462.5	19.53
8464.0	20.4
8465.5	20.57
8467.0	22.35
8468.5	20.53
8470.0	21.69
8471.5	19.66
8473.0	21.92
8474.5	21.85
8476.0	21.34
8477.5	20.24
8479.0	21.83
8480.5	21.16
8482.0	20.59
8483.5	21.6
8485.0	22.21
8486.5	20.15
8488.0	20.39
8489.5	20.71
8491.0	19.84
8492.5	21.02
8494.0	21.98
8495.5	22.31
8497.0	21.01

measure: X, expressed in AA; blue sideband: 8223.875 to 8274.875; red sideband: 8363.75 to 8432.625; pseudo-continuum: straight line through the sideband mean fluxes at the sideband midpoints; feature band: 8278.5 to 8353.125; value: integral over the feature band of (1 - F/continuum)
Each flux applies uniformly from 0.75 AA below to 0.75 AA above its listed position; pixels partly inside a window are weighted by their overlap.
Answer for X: -0.5 AA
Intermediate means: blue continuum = 22.8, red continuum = 20.9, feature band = 22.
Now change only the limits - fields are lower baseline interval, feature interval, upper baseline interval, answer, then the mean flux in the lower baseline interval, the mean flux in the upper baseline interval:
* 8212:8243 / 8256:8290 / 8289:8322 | -0.5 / 23.1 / 21.8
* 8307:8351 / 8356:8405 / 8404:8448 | 1.1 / 22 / 20.8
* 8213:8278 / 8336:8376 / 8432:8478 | 1.0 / 22.8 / 20.9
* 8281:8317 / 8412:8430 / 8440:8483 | 0.3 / 22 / 21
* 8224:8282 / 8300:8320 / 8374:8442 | -0.2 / 22.8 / 20.9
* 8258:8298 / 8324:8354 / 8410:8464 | -0.5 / 22.2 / 20.8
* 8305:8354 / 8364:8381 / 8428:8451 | 0.9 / 22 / 20.7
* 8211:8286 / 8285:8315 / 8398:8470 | 0.6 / 22.8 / 20.9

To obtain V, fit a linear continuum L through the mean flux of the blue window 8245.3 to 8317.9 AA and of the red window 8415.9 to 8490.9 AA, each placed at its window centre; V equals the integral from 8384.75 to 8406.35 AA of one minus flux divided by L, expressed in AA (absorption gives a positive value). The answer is 0.33 AA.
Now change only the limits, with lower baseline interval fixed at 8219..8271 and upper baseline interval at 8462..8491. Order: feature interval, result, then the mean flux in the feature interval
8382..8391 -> 0.2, 21.3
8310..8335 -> 0.1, 22.1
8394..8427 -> 0.7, 21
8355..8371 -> 0.7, 20.9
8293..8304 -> 0.0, 22.2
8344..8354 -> -0.2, 22.3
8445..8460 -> 0.0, 21.1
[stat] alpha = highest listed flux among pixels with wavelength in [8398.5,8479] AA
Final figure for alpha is 23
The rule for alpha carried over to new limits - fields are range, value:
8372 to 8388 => 23.86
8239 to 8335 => 26.11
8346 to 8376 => 28.63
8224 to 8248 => 24.25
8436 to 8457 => 21.9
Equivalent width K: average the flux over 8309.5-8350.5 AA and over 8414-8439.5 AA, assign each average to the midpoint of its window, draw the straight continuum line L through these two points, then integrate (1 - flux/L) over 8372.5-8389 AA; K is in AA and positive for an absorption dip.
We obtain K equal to 0.4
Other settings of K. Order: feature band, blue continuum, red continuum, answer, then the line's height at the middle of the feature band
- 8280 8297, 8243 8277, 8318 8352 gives 0.4 AA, 22.3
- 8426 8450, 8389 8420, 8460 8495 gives 0.4 AA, 21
